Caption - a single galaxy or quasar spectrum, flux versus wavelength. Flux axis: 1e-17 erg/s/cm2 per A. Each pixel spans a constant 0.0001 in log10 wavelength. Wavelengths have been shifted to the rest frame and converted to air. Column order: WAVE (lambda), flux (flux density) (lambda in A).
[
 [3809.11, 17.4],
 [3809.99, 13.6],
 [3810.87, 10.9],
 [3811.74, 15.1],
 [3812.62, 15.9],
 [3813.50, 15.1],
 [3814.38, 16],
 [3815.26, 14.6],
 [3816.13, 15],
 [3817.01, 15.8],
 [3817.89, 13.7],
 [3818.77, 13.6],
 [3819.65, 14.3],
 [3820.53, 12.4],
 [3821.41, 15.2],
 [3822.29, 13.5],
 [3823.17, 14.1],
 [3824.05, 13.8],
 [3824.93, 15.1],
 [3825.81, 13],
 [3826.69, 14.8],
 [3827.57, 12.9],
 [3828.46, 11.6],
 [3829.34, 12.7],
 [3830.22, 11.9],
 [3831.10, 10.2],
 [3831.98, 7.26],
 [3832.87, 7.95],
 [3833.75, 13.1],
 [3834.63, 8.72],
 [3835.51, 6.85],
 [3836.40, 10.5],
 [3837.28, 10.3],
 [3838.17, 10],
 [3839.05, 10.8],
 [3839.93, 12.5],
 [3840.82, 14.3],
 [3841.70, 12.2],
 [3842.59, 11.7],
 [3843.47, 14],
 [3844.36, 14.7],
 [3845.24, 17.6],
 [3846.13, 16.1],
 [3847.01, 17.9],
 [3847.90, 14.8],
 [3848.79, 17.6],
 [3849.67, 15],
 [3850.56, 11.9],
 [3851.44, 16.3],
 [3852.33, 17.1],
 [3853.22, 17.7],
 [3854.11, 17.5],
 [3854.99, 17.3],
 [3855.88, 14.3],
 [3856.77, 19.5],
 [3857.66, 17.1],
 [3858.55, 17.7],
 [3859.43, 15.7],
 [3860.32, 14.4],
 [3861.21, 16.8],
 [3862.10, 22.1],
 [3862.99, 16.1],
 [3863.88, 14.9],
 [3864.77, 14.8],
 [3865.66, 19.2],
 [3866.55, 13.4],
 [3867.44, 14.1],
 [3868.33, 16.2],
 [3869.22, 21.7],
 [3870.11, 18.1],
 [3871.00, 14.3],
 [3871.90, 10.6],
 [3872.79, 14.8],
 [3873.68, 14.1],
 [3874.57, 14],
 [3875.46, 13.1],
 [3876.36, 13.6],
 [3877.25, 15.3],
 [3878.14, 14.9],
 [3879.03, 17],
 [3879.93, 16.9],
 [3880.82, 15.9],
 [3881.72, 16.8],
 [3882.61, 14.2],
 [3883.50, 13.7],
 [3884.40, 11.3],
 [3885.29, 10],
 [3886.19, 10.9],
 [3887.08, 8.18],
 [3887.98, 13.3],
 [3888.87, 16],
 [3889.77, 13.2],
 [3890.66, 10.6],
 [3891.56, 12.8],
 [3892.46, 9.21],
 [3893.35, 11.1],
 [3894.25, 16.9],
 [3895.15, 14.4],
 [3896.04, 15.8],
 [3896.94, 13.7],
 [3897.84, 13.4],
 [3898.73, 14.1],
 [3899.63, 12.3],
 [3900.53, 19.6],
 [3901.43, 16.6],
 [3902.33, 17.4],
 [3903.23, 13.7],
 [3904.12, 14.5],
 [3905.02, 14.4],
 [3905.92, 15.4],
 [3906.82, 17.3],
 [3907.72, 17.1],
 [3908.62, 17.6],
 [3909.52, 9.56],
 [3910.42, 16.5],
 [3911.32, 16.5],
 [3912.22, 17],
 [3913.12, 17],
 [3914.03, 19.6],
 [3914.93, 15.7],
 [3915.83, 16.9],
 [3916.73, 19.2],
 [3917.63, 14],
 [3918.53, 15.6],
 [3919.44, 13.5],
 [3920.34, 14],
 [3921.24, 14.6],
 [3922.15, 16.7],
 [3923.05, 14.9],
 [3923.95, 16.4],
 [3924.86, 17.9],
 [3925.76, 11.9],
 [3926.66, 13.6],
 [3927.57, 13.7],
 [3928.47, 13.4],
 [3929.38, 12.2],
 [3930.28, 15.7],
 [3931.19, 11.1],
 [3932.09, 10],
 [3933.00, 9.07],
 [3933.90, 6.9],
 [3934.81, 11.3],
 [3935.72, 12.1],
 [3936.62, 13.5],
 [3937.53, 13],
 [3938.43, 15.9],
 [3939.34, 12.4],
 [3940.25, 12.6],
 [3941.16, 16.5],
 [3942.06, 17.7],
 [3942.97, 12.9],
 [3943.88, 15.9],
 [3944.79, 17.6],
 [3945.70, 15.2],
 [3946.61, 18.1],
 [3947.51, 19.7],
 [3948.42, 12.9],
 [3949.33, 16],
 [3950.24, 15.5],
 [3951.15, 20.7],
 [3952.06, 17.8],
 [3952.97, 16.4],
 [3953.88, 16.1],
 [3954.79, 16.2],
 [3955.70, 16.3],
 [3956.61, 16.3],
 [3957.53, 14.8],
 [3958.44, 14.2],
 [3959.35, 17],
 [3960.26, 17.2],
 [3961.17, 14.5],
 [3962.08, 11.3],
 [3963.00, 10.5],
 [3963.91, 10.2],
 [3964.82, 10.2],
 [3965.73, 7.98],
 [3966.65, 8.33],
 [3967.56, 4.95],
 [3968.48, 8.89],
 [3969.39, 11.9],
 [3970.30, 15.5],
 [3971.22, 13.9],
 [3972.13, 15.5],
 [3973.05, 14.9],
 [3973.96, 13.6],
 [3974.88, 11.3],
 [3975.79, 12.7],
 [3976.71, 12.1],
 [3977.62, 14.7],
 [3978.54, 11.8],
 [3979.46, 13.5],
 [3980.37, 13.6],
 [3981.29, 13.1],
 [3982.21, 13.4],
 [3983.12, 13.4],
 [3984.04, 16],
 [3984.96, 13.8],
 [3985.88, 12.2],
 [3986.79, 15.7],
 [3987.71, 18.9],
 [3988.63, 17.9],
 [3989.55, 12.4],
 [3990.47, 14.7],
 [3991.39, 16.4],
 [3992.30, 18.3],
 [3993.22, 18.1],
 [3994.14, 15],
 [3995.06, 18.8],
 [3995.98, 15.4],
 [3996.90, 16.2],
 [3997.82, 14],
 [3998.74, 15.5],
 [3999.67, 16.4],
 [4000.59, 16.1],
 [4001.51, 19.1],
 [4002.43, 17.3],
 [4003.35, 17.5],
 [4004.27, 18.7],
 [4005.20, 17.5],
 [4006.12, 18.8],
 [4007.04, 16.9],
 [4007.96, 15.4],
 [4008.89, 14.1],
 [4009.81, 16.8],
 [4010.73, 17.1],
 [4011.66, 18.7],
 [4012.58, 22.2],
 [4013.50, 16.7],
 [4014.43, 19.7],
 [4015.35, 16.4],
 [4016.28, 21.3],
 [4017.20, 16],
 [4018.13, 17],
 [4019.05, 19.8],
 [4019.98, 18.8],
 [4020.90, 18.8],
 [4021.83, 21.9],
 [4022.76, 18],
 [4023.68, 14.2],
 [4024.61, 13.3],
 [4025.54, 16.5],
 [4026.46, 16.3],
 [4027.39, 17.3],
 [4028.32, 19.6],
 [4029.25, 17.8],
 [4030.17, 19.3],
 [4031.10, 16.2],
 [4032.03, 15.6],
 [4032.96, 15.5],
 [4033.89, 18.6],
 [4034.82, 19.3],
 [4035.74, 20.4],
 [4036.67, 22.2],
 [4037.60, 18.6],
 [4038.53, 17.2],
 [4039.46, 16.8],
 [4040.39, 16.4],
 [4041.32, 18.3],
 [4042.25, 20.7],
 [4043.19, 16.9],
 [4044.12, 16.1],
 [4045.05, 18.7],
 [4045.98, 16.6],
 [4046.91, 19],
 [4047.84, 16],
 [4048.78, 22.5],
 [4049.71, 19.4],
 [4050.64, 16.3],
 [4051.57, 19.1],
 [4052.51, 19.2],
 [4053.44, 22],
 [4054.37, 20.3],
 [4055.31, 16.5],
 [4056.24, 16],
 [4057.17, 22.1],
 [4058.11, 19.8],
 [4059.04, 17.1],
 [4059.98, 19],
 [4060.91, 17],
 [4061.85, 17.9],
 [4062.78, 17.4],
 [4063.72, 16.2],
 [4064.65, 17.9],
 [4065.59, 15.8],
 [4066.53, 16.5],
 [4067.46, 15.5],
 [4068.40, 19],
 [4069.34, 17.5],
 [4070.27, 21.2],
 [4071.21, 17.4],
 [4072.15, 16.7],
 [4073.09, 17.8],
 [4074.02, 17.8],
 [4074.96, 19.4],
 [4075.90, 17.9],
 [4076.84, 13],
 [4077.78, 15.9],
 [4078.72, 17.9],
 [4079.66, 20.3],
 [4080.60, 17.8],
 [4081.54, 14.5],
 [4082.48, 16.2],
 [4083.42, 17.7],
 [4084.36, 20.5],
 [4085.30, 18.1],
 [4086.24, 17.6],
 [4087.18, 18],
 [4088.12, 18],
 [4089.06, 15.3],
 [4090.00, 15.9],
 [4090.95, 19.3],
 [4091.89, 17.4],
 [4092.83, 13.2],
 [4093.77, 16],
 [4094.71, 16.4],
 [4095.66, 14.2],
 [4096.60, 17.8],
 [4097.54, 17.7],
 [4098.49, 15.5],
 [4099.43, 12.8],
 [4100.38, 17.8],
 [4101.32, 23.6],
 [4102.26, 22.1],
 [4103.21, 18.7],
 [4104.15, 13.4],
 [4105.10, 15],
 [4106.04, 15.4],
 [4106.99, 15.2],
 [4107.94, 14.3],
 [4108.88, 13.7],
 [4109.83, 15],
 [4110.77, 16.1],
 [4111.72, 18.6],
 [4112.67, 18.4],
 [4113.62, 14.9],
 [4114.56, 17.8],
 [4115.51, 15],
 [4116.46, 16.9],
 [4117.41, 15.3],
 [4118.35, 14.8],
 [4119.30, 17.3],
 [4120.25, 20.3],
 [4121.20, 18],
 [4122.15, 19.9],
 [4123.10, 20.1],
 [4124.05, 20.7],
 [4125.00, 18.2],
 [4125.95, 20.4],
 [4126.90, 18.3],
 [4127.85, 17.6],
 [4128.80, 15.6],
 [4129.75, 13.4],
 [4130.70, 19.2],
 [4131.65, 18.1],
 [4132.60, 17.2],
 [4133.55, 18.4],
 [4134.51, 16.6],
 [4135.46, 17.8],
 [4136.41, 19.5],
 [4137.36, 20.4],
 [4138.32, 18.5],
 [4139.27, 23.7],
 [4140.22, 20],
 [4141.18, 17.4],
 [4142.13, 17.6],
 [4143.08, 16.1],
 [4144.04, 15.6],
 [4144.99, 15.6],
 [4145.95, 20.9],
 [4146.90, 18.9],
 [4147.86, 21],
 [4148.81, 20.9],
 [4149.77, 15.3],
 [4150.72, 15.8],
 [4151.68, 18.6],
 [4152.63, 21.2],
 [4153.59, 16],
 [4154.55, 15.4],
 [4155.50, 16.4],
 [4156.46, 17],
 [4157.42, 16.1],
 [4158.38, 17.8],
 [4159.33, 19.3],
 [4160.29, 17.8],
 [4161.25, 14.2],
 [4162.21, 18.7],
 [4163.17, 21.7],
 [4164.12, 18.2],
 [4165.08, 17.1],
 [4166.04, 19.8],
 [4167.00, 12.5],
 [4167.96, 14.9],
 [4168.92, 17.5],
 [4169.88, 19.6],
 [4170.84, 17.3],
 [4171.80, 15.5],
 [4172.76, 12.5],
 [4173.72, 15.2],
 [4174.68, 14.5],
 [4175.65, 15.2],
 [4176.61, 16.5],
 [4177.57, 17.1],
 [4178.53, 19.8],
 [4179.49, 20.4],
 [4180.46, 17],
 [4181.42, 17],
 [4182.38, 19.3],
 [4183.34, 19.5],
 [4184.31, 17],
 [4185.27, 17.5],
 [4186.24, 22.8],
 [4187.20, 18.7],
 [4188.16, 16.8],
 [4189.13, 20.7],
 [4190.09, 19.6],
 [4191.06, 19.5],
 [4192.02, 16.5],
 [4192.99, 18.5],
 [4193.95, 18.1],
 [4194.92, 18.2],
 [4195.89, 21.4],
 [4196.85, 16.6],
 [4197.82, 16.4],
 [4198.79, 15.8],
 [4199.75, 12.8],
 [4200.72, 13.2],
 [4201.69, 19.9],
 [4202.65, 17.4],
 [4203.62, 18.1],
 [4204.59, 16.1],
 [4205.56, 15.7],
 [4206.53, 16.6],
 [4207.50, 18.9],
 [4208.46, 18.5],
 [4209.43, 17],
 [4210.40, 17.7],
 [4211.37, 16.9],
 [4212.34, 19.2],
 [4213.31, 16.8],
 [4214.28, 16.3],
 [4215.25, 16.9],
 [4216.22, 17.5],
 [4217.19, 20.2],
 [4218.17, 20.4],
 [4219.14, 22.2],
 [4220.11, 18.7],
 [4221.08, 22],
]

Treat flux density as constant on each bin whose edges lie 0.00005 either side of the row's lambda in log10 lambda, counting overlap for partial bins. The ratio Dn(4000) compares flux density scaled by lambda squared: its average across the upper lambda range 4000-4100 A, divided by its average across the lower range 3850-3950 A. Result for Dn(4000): 1.28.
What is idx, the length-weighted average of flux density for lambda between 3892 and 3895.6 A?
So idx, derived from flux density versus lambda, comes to 12.9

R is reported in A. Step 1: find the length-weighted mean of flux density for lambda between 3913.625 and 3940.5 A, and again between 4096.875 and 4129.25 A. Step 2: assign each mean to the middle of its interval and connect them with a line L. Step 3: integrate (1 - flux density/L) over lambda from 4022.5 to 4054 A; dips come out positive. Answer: -4.1 A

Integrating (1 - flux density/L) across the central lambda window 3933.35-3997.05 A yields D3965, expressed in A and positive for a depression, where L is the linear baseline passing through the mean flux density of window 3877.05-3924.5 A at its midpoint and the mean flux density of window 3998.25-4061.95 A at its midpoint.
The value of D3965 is 8.15 A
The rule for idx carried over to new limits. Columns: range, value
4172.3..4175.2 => 14.1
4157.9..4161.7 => 17.3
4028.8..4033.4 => 16.9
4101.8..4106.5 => 16.9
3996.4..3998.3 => 15.1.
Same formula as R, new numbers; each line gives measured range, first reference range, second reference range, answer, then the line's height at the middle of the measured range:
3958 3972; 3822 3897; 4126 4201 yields 3.18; 15.3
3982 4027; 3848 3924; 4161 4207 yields -2.05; 16.1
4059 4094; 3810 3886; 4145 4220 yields -1.47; 16.6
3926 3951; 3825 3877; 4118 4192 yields 2.31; 15.3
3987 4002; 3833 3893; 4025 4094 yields 0.21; 16.7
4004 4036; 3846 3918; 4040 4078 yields -0.63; 17.4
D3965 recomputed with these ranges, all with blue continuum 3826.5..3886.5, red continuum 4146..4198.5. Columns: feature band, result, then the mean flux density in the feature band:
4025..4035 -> -0.7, 17.4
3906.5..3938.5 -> 1.2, 14.4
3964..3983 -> 4.3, 12.1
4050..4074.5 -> -2.2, 18.1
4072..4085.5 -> -0.6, 17.4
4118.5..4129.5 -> -0.8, 18.5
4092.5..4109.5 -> 0.7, 16.3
